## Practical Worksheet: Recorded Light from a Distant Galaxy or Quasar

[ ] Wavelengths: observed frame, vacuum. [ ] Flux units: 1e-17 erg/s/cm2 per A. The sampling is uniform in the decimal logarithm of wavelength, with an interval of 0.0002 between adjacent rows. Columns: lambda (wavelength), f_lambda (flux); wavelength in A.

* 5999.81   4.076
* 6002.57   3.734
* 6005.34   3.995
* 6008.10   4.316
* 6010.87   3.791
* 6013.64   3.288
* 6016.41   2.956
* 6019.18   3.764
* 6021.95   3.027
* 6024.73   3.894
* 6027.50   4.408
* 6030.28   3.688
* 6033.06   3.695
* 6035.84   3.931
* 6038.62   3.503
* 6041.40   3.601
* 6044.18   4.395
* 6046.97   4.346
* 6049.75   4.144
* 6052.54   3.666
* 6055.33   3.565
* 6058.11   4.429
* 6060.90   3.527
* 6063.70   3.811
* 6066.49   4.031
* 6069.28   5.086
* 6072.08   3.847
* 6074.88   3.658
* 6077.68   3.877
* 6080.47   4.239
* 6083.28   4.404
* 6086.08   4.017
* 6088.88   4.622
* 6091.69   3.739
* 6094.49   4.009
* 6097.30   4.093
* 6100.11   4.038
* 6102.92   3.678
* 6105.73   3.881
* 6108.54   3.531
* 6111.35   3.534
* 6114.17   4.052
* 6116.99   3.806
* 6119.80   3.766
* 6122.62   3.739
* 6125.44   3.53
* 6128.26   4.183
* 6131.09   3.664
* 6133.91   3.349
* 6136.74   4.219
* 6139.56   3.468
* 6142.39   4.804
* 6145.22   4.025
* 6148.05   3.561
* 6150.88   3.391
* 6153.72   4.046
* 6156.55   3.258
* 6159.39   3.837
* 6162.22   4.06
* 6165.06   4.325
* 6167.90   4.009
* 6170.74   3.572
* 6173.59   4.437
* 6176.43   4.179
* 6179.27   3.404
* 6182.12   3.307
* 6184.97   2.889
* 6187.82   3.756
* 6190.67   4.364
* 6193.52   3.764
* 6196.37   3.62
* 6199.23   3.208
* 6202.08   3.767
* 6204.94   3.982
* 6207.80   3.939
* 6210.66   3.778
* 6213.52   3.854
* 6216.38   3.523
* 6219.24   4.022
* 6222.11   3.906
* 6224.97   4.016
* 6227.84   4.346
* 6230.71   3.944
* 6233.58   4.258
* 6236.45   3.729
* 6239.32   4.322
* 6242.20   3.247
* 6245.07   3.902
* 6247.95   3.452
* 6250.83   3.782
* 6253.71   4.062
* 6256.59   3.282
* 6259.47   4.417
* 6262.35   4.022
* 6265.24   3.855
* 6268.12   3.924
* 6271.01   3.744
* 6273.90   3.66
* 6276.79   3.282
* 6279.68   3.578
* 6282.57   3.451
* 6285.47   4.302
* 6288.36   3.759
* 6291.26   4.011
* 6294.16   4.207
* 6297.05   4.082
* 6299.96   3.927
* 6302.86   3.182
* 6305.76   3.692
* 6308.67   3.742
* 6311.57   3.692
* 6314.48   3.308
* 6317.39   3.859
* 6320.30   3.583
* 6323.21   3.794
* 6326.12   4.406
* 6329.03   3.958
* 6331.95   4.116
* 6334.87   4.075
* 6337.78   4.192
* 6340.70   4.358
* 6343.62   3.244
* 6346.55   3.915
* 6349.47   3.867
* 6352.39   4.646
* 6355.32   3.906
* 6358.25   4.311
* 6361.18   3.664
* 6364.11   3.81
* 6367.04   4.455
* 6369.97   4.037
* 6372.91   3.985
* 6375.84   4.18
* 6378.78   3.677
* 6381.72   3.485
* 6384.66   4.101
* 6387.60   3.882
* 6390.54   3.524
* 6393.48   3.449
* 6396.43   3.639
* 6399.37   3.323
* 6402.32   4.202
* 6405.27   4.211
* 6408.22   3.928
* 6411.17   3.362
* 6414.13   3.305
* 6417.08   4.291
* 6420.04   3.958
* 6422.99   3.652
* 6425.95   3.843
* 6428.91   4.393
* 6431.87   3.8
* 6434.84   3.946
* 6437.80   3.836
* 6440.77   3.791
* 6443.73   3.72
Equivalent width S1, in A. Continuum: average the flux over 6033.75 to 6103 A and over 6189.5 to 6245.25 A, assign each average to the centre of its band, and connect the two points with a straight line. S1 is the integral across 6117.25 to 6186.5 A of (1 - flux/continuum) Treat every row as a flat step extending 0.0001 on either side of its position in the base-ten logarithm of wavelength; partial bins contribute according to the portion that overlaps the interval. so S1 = 2.5 A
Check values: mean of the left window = 4.01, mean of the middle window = 3.79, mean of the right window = 3.87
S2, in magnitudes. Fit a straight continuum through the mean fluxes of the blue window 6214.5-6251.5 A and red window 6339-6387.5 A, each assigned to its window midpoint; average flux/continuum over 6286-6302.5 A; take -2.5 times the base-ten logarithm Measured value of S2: -0.01 mag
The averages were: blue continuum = 3.88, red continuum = 3.98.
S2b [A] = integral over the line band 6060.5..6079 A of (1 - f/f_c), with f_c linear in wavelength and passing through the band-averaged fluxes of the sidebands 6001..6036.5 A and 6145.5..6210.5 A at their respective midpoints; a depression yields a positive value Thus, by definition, -1.30 A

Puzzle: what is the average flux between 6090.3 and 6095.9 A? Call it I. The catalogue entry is 3.88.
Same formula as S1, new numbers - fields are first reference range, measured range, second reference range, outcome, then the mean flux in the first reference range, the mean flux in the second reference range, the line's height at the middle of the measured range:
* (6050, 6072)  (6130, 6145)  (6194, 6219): -0.2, 4.01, 3.73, 3.86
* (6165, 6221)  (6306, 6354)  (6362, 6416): -1.5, 3.77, 3.81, 3.8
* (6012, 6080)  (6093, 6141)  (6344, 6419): 0.7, 3.85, 3.88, 3.85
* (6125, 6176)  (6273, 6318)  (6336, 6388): 2.5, 3.89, 3.99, 3.96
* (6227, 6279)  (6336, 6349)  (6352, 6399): -0.2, 3.84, 3.89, 3.88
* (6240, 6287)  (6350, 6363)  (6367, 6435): -1.0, 3.76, 3.85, 3.82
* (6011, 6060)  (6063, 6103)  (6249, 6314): -3.3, 3.78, 3.79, 3.78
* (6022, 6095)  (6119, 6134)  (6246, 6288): 0.7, 3.99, 3.77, 3.92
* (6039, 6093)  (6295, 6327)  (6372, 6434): 1.1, 4.04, 3.82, 3.88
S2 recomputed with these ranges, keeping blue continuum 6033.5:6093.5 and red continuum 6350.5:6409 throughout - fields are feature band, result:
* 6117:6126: 0.08 mag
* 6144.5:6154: 0.08 mag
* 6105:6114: 0.09 mag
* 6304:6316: 0.10 mag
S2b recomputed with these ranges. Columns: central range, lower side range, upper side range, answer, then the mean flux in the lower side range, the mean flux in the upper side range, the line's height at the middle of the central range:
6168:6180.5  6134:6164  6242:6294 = -0.3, 3.85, 3.79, 3.84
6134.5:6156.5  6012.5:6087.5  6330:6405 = 0.2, 3.88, 3.93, 3.9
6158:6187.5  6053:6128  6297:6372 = 1.0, 3.94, 3.91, 3.93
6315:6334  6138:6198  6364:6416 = -0.6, 3.81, 3.81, 3.81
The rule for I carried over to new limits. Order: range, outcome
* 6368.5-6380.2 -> 3.97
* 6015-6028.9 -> 3.61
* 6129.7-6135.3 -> 3.51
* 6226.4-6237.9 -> 4.07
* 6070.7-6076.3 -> 3.75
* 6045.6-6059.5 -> 4.03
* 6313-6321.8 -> 3.58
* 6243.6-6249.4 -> 3.67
